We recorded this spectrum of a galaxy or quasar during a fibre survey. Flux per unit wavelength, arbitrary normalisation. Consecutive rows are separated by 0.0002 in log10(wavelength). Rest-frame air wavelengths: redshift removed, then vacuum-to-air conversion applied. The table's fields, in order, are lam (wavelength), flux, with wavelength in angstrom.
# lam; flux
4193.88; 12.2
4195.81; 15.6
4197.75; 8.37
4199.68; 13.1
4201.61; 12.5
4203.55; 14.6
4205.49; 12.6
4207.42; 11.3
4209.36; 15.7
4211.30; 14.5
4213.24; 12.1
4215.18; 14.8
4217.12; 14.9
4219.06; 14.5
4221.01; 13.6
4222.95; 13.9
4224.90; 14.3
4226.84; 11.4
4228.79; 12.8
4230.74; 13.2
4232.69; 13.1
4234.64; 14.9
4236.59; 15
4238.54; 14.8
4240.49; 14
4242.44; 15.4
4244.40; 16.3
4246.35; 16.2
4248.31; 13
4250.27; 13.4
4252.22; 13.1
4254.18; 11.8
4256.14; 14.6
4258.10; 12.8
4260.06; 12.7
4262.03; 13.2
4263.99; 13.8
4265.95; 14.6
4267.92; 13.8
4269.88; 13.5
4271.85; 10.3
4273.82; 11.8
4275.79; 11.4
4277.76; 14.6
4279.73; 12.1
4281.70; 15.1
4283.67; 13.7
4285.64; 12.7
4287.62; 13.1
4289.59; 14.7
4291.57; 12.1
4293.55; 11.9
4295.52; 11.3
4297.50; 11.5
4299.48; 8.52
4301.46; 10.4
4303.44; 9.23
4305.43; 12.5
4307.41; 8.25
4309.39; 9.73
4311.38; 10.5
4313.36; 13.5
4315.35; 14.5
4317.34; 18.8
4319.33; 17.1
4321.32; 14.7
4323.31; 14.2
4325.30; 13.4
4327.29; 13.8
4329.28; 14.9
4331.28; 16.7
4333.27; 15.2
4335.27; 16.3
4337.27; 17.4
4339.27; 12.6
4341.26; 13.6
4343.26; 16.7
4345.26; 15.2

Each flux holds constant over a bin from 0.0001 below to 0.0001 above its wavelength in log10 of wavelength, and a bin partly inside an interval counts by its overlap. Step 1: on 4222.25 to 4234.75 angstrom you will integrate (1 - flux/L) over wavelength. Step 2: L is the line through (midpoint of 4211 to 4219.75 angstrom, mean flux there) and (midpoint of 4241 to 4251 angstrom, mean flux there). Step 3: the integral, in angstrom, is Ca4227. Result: 1.0 angstrom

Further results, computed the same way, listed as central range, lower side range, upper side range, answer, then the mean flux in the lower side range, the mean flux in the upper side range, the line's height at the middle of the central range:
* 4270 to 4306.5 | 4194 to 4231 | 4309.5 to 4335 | 5.5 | 13.3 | 14.6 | 14.2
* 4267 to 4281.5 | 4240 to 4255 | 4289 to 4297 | 0.5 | 14.2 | 12.3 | 13.1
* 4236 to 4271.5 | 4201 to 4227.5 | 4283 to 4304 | -3.3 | 13.7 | 11.8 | 12.7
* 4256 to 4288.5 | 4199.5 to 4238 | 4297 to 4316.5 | -3.1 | 13.7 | 10.9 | 12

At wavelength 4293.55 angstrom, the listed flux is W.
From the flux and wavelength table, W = 11.9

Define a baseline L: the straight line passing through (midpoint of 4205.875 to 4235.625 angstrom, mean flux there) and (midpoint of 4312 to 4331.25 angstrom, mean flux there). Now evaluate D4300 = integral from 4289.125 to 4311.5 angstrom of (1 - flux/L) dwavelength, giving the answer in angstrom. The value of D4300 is 5.9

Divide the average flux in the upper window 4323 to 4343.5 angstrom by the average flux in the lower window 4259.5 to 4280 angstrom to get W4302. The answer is 1.2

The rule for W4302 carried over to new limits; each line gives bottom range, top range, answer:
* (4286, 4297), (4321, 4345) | 1.19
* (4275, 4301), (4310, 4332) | 1.17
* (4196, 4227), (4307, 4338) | 1.08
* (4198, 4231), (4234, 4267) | 1.05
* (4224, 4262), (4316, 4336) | 1.12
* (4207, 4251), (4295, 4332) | 0.91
